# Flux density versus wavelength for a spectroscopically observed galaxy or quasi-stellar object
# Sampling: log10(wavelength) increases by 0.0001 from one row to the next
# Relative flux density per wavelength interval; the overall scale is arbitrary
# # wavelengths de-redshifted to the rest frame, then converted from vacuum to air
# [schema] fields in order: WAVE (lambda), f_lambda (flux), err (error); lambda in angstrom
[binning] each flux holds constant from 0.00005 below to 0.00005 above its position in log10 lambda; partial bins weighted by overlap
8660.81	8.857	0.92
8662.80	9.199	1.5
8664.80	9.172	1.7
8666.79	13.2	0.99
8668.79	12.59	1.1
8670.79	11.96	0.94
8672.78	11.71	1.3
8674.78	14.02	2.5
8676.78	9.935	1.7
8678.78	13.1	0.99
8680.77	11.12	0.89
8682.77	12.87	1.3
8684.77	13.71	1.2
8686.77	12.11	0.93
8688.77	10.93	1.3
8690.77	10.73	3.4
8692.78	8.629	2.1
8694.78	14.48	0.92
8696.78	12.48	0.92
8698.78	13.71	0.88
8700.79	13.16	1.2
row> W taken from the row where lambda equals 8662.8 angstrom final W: 9.199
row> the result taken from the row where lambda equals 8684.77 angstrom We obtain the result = 13.71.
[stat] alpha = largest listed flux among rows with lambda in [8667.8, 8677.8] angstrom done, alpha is 14.02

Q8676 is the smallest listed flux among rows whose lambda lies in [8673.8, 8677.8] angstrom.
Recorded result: 9.935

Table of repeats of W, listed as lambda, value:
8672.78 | 11.71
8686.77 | 12.11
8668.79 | 12.59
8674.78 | 14.02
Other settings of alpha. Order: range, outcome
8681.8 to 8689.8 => 13.71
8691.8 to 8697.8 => 14.48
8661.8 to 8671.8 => 13.2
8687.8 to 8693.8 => 10.93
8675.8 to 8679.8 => 13.1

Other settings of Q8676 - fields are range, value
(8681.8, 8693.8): 8.629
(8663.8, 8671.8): 9.172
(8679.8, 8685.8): 11.12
